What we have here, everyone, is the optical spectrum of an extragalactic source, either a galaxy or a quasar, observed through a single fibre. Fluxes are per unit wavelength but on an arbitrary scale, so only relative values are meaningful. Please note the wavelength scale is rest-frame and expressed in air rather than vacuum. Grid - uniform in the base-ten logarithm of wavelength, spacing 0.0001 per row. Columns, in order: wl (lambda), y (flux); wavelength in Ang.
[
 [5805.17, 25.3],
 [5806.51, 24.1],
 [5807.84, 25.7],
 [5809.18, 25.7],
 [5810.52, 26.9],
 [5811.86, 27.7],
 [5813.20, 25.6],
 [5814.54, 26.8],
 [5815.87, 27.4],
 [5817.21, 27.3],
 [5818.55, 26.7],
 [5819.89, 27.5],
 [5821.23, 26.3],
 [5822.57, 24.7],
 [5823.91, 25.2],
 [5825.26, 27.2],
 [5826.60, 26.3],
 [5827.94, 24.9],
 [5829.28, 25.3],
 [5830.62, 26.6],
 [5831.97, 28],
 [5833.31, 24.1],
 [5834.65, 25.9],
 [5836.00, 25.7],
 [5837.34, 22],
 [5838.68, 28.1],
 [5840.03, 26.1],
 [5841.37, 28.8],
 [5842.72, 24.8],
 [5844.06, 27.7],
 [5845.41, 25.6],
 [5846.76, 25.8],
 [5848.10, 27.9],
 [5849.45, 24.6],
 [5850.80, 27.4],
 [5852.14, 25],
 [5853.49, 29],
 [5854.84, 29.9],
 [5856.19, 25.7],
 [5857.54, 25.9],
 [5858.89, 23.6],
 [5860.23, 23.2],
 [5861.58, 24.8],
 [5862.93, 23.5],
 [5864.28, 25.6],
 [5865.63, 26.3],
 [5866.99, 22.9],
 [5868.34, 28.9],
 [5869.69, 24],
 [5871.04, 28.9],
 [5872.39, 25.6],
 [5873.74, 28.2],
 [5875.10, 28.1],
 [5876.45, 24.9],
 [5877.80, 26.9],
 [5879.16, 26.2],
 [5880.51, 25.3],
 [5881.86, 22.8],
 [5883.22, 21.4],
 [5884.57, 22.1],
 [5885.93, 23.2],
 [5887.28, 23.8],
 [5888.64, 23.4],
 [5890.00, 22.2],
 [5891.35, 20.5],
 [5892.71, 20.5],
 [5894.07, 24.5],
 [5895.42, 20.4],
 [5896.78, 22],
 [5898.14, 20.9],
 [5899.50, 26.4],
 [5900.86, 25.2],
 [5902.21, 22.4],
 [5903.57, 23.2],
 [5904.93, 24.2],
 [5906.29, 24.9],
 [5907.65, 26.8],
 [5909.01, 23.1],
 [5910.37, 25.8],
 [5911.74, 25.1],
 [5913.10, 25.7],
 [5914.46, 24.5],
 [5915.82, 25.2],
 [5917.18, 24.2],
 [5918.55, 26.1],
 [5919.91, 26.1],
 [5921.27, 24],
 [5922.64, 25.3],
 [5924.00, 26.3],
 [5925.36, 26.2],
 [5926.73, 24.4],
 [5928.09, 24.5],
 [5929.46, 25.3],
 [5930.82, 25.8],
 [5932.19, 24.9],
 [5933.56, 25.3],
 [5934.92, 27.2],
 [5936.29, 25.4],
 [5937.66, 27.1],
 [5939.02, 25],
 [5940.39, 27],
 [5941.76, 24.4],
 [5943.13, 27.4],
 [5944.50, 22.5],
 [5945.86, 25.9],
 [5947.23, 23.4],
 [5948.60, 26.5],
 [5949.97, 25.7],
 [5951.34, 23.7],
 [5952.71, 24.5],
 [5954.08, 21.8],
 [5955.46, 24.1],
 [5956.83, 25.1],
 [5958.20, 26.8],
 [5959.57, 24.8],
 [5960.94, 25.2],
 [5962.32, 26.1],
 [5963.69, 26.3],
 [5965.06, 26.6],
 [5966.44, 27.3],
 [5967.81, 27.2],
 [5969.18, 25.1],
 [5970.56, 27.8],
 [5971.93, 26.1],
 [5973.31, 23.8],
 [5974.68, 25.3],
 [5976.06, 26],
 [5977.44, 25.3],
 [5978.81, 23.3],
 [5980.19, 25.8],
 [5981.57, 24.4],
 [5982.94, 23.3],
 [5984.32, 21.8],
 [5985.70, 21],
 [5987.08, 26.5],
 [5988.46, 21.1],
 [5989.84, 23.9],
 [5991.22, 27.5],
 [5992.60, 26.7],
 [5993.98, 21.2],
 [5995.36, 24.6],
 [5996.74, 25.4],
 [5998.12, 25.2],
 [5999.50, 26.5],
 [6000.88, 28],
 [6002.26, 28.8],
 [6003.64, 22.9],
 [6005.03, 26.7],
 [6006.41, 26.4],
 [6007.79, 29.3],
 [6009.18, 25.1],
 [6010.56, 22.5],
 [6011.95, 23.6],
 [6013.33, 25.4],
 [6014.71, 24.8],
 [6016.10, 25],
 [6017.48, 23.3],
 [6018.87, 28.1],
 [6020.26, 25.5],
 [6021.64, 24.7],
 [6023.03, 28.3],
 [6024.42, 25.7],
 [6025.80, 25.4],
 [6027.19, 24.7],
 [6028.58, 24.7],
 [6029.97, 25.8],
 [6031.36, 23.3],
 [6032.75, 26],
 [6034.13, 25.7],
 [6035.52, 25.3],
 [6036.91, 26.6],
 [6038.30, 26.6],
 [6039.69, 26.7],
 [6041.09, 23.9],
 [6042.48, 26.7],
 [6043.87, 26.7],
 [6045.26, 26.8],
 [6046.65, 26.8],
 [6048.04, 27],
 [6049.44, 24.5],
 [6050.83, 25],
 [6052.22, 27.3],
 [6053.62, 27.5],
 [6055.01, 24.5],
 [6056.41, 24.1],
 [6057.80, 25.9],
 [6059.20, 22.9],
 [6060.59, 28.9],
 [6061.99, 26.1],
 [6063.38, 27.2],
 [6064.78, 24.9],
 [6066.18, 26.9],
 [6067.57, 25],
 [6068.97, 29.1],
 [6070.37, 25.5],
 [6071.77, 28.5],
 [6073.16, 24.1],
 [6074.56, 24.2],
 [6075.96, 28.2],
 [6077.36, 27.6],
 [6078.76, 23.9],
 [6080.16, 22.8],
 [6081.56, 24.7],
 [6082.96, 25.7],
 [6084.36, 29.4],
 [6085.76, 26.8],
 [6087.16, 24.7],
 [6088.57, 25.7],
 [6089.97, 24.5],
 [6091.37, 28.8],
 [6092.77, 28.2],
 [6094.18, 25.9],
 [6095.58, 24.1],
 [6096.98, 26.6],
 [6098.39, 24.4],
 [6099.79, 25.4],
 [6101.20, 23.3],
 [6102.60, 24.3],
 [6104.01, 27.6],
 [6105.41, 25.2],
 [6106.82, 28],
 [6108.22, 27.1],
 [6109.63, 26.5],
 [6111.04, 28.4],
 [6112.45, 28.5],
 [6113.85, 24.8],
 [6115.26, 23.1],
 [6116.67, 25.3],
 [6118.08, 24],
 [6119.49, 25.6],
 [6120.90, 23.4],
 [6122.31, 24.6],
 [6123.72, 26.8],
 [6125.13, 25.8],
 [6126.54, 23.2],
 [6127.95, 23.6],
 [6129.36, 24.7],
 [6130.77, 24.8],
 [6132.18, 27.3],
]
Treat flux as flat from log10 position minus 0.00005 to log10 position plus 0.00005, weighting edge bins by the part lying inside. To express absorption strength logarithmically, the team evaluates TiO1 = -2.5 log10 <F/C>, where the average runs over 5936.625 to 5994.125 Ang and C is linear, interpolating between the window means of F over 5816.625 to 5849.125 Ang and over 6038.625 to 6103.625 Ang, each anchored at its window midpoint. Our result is 0.04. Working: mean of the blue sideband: 26.2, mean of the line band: 25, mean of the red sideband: 25.9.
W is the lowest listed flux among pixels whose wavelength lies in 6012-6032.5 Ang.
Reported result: 23.3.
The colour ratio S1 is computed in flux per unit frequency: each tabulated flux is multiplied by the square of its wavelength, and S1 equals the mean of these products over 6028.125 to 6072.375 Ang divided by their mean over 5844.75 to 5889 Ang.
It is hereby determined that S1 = 1.09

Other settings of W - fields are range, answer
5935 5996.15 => 21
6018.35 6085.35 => 22.8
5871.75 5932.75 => 20.4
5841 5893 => 20.5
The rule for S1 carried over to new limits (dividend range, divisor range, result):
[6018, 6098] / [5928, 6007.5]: 1.06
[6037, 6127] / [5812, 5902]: 1.10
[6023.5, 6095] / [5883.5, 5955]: 1.11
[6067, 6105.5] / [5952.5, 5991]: 1.08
